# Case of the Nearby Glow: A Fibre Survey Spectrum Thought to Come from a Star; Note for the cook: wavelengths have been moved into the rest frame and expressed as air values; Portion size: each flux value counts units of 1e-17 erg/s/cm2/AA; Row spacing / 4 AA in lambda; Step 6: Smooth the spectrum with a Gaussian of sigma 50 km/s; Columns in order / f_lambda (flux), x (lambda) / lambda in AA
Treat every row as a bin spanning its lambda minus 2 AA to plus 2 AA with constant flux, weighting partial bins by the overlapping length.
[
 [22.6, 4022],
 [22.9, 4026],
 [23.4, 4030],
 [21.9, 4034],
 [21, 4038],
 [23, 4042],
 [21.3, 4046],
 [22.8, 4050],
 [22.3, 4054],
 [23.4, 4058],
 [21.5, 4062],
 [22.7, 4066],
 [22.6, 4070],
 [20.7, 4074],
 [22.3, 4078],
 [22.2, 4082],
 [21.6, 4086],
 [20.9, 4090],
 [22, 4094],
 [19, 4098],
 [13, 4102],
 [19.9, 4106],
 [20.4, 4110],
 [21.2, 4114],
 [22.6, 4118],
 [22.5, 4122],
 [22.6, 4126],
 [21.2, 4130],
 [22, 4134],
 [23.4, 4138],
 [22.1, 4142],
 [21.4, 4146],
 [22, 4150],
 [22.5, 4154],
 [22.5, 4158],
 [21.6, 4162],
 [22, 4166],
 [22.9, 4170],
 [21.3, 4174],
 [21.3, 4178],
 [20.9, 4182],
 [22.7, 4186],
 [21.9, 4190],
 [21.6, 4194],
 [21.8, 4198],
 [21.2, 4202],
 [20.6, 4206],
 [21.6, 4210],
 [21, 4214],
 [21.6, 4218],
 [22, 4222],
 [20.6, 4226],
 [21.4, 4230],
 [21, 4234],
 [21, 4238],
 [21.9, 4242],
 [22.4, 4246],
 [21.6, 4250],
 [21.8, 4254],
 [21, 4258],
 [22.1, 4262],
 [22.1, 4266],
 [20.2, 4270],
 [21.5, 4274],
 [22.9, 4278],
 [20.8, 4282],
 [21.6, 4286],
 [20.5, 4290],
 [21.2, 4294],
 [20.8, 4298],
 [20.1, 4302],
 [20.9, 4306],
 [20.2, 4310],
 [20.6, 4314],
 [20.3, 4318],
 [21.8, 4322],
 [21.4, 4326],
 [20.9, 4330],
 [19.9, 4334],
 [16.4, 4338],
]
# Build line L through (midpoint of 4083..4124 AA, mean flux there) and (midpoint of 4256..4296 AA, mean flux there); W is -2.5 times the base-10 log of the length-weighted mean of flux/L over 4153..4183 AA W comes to -0.06 mag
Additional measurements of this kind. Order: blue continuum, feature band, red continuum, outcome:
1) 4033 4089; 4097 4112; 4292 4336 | 0.21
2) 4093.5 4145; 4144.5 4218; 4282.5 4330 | -0.04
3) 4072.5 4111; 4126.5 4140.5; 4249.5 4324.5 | -0.09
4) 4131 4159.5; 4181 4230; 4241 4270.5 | 0.02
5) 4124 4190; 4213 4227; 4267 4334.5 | 0.01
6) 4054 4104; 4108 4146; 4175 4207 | -0.04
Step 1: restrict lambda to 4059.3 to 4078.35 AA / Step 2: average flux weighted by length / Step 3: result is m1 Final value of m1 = 22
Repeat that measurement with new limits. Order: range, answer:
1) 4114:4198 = 22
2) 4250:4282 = 21.6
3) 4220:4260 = 21.5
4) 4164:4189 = 21.9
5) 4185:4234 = 21.5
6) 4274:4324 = 21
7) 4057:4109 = 20.8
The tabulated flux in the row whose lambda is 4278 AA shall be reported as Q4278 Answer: 22.9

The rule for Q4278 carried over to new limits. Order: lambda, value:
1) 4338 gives 16.4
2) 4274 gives 21.5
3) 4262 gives 22.1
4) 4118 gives 22.6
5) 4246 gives 22.4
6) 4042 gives 23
